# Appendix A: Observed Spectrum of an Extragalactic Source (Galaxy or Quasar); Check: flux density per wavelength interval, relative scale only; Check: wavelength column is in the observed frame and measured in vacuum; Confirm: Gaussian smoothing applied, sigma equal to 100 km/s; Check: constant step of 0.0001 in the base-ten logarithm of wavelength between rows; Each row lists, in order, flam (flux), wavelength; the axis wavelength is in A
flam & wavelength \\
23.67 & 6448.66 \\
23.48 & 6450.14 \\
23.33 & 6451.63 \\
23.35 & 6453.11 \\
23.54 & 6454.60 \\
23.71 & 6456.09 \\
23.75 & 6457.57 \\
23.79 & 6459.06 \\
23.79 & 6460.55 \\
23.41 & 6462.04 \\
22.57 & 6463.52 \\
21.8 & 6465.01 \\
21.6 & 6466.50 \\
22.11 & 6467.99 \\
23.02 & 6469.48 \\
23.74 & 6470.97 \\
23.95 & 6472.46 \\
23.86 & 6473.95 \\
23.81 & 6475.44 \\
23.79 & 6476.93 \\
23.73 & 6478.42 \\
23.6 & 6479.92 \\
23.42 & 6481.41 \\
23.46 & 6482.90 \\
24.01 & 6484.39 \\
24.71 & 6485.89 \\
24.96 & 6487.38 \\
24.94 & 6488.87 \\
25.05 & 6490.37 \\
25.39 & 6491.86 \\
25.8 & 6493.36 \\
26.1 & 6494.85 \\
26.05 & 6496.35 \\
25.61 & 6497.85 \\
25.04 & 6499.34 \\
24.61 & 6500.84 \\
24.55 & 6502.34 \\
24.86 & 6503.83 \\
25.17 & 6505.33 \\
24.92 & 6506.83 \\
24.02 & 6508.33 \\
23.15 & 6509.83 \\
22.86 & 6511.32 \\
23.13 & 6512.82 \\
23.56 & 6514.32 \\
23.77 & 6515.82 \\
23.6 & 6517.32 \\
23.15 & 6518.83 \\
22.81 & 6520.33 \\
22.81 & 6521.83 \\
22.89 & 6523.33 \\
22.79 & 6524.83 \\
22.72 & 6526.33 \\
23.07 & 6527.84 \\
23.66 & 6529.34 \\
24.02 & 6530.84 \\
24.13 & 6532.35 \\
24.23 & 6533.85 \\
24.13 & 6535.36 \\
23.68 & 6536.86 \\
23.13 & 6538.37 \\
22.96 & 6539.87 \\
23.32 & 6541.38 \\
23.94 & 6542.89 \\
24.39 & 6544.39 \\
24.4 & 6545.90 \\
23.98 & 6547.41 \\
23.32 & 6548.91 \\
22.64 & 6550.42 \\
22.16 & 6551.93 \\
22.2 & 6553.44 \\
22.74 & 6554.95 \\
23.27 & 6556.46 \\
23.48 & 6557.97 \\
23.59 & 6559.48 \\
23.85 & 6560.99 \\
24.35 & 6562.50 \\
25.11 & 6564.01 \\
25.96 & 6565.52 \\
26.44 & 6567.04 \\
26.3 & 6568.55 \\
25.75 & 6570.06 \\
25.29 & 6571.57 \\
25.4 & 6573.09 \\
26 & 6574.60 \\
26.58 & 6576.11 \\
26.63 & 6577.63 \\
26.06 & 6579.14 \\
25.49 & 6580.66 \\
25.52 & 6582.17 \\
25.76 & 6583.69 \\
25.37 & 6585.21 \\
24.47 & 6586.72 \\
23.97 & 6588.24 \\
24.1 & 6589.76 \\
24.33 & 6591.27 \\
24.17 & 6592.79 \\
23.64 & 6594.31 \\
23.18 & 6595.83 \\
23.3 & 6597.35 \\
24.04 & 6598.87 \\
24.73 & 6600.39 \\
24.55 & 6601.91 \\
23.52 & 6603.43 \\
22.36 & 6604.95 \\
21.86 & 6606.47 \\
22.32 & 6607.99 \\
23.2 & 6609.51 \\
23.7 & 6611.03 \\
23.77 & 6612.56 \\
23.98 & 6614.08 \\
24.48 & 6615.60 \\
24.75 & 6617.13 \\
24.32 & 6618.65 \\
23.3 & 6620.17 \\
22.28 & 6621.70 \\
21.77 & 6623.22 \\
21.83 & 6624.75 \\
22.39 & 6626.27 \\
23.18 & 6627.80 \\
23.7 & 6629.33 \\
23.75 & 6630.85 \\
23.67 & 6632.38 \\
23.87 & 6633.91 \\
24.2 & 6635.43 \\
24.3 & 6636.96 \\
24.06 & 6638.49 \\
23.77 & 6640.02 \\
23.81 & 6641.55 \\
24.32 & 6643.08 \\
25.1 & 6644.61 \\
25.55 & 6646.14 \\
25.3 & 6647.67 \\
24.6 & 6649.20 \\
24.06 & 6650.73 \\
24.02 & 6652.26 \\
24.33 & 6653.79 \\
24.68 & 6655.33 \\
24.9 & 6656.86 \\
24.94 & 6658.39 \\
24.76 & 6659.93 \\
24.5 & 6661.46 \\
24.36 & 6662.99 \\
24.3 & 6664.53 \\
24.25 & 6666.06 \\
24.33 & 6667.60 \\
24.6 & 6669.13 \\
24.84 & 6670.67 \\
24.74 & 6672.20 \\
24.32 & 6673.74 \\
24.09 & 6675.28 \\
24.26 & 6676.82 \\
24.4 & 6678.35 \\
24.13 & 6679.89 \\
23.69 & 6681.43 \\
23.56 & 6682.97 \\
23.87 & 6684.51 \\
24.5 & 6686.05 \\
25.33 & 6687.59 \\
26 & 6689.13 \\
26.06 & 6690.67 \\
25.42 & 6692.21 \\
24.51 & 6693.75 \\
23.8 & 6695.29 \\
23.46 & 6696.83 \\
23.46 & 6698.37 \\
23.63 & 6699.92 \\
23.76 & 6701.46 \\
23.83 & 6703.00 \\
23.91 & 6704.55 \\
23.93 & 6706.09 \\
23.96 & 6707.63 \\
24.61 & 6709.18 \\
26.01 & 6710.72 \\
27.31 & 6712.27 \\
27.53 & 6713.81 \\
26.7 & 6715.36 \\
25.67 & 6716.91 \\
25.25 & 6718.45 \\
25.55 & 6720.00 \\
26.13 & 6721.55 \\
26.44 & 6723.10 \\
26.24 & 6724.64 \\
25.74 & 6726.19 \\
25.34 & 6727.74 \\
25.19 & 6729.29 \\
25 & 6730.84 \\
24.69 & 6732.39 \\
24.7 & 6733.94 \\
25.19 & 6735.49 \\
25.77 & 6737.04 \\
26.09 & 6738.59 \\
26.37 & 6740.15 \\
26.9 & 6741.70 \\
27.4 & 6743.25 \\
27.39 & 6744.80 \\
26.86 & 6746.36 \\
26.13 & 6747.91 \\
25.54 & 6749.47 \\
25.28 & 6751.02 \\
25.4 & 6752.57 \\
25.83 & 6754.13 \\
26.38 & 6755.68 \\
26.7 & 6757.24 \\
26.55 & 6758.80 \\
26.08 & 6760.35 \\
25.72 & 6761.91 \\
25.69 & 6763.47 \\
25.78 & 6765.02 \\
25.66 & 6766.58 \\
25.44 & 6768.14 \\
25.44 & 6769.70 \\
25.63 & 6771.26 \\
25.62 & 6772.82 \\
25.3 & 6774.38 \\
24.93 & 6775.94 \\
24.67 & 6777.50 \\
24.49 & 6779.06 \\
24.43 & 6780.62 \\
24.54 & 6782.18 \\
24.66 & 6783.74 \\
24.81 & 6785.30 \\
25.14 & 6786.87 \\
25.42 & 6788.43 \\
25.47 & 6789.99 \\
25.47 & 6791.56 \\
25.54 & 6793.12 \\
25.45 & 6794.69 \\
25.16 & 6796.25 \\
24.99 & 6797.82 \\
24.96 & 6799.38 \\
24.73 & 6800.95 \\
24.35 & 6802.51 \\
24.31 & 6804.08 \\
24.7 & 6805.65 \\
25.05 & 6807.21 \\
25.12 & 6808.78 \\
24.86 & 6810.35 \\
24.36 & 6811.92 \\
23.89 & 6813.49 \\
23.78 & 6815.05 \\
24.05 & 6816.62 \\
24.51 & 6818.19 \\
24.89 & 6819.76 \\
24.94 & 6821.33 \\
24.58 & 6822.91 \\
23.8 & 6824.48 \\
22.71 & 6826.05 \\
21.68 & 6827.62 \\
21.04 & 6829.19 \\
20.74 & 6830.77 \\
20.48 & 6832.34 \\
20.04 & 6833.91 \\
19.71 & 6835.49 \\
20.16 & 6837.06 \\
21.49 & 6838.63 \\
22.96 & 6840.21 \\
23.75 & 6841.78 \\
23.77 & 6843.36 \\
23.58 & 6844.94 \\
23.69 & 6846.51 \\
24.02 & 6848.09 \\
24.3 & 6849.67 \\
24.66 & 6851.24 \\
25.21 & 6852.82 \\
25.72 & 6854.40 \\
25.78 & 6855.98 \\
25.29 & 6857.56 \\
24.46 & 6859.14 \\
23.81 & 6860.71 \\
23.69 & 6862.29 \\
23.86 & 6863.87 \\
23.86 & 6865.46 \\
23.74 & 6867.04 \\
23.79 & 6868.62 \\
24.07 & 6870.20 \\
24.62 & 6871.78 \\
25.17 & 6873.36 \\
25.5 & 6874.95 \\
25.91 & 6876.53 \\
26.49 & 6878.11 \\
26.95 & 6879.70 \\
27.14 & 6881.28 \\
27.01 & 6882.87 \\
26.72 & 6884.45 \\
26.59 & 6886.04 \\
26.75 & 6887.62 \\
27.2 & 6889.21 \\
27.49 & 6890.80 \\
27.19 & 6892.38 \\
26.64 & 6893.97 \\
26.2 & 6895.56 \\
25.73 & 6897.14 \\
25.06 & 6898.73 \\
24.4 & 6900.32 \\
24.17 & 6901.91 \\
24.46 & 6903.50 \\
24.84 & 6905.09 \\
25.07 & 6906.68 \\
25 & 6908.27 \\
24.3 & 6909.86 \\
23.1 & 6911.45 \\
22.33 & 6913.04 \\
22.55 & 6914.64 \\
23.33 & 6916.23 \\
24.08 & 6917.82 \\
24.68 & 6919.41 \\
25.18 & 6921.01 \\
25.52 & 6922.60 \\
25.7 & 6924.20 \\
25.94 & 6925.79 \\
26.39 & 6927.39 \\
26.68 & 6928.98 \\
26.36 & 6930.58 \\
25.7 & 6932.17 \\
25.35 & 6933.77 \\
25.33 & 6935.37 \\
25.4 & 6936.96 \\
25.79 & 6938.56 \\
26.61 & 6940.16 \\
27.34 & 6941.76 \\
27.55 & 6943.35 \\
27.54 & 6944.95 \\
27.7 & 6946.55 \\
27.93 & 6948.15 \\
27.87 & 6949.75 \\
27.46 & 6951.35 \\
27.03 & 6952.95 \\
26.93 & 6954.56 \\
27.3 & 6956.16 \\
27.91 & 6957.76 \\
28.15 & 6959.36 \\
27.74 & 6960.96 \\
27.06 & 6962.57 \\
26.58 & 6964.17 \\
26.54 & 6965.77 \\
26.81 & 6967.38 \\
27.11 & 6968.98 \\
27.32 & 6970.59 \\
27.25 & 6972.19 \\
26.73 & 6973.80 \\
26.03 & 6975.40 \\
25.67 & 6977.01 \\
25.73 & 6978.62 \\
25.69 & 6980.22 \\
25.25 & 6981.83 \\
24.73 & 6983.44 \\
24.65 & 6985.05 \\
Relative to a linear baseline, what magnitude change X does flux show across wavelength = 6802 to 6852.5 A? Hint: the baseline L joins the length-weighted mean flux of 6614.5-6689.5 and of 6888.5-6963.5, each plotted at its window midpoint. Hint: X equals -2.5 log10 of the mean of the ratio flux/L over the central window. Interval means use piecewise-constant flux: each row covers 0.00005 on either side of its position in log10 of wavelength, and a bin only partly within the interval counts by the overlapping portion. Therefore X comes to 0.088 mag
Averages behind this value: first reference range 24.2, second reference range 25.9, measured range 23.3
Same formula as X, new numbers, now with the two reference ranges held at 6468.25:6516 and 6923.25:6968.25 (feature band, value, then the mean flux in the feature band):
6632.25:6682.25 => 0.04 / 24.4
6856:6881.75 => 0.06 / 24.9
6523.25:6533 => 0.05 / 23.3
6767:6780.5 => 0.03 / 25.2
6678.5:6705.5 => 0.05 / 24.3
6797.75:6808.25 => 0.06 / 24.7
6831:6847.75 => 0.19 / 22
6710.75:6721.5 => -0.03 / 26.3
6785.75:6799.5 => 0.03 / 25.3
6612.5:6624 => 0.06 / 23.6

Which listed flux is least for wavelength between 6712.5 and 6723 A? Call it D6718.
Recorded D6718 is 25.25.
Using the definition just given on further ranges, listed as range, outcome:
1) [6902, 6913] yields 23.1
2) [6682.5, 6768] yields 23.46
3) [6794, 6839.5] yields 19.71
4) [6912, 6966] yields 22.33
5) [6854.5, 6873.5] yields 23.69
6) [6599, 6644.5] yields 21.77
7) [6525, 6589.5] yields 22.16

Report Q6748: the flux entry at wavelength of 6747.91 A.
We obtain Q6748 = 26.13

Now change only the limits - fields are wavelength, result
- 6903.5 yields 24.46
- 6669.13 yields 24.6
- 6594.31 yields 23.64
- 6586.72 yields 24.47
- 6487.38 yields 24.96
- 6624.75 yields 21.83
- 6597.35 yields 23.3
